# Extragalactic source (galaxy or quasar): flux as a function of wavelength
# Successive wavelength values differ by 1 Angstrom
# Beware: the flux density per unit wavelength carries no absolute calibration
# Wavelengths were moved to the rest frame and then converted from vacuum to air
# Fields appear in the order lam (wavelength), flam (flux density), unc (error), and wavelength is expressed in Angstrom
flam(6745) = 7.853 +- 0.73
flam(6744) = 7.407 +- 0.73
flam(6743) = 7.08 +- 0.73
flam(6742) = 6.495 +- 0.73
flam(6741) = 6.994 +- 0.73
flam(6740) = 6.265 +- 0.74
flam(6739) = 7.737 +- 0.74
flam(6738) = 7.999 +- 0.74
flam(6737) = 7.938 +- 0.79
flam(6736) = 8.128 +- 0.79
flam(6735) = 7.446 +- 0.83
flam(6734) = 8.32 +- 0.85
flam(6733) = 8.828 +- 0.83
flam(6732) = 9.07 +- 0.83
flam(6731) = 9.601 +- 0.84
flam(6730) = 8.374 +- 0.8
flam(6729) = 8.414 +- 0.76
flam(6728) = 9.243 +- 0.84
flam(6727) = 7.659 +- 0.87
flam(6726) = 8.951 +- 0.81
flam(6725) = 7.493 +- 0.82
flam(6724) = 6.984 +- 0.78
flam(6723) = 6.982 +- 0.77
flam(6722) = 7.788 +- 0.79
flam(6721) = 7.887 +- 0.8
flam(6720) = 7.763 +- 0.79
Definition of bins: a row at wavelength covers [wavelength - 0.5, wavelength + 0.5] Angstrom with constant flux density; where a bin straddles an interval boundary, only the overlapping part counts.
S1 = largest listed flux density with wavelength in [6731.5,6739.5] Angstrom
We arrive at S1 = 9.07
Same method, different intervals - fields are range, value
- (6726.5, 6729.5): 9.243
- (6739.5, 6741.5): 6.994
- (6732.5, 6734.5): 8.828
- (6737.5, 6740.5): 7.999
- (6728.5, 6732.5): 9.601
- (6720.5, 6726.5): 8.951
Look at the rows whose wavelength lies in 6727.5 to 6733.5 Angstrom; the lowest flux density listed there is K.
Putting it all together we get 8.374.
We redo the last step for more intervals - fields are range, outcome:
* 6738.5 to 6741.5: 6.265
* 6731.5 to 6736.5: 7.446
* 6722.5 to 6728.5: 6.982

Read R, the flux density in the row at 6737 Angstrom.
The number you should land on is 7.938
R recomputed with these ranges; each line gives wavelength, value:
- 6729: 8.414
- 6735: 7.446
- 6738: 7.999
